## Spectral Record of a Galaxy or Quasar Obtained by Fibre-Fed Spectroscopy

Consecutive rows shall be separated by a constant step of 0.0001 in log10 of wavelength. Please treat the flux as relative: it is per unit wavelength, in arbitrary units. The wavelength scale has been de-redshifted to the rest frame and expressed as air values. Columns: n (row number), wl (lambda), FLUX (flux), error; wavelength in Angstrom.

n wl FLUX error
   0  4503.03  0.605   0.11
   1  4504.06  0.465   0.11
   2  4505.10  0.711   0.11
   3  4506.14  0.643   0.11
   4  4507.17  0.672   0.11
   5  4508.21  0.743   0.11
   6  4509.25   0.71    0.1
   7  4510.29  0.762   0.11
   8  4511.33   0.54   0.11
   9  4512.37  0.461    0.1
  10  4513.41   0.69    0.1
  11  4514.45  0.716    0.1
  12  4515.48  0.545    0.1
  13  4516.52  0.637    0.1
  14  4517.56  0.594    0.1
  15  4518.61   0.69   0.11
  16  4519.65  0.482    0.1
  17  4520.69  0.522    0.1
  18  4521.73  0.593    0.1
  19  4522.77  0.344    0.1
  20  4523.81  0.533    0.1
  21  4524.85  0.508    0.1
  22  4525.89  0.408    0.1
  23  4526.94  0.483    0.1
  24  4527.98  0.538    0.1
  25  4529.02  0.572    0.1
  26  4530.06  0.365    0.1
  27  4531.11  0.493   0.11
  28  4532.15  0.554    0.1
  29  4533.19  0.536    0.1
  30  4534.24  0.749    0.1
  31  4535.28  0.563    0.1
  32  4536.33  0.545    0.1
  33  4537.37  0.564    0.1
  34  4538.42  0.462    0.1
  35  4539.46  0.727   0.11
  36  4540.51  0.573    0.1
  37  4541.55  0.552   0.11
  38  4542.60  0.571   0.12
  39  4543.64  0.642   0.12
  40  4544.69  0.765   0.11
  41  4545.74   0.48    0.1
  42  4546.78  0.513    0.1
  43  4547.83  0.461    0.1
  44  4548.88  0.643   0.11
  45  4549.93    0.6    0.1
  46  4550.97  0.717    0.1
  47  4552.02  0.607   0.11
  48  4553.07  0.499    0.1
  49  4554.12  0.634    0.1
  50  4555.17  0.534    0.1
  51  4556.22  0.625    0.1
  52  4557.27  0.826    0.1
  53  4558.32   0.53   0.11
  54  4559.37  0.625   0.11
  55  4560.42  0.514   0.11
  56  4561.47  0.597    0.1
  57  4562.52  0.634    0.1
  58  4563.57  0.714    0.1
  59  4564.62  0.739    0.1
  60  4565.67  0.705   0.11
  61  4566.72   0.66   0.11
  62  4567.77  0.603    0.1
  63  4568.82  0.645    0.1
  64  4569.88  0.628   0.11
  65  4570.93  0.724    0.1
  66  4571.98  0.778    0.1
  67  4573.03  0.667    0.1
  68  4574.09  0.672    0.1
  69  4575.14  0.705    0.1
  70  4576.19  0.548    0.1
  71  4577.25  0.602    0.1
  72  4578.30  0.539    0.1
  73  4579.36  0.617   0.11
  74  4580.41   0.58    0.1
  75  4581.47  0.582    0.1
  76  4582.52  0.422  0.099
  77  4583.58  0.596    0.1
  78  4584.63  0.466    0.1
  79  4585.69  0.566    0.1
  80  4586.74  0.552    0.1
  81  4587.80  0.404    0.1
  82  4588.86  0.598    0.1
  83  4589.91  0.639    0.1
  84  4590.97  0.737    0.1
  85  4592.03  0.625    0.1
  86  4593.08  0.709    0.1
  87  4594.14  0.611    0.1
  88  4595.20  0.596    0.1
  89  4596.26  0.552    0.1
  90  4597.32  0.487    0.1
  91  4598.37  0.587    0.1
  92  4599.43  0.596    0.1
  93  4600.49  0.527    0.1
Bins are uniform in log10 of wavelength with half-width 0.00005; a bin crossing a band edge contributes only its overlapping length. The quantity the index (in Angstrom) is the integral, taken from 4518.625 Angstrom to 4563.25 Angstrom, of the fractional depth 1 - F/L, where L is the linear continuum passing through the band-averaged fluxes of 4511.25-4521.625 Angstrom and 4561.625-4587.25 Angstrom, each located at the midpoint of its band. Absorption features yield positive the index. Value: 2.8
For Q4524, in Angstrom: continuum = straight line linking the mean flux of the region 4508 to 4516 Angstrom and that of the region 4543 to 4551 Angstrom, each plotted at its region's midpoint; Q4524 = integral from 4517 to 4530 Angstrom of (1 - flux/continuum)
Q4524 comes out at 2.3 Angstrom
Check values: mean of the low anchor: 0.642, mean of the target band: 0.517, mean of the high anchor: 0.595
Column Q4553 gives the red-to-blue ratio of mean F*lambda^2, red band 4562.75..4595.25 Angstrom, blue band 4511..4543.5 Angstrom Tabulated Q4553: 1.15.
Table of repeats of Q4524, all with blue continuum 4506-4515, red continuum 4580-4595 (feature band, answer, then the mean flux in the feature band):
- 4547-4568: -0.4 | 0.622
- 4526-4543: 2.3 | 0.549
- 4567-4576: -1.2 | 0.673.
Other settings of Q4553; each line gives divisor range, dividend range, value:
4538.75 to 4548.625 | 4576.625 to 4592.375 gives 0.99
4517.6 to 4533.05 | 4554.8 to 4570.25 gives 1.28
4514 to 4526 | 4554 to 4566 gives 1.18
